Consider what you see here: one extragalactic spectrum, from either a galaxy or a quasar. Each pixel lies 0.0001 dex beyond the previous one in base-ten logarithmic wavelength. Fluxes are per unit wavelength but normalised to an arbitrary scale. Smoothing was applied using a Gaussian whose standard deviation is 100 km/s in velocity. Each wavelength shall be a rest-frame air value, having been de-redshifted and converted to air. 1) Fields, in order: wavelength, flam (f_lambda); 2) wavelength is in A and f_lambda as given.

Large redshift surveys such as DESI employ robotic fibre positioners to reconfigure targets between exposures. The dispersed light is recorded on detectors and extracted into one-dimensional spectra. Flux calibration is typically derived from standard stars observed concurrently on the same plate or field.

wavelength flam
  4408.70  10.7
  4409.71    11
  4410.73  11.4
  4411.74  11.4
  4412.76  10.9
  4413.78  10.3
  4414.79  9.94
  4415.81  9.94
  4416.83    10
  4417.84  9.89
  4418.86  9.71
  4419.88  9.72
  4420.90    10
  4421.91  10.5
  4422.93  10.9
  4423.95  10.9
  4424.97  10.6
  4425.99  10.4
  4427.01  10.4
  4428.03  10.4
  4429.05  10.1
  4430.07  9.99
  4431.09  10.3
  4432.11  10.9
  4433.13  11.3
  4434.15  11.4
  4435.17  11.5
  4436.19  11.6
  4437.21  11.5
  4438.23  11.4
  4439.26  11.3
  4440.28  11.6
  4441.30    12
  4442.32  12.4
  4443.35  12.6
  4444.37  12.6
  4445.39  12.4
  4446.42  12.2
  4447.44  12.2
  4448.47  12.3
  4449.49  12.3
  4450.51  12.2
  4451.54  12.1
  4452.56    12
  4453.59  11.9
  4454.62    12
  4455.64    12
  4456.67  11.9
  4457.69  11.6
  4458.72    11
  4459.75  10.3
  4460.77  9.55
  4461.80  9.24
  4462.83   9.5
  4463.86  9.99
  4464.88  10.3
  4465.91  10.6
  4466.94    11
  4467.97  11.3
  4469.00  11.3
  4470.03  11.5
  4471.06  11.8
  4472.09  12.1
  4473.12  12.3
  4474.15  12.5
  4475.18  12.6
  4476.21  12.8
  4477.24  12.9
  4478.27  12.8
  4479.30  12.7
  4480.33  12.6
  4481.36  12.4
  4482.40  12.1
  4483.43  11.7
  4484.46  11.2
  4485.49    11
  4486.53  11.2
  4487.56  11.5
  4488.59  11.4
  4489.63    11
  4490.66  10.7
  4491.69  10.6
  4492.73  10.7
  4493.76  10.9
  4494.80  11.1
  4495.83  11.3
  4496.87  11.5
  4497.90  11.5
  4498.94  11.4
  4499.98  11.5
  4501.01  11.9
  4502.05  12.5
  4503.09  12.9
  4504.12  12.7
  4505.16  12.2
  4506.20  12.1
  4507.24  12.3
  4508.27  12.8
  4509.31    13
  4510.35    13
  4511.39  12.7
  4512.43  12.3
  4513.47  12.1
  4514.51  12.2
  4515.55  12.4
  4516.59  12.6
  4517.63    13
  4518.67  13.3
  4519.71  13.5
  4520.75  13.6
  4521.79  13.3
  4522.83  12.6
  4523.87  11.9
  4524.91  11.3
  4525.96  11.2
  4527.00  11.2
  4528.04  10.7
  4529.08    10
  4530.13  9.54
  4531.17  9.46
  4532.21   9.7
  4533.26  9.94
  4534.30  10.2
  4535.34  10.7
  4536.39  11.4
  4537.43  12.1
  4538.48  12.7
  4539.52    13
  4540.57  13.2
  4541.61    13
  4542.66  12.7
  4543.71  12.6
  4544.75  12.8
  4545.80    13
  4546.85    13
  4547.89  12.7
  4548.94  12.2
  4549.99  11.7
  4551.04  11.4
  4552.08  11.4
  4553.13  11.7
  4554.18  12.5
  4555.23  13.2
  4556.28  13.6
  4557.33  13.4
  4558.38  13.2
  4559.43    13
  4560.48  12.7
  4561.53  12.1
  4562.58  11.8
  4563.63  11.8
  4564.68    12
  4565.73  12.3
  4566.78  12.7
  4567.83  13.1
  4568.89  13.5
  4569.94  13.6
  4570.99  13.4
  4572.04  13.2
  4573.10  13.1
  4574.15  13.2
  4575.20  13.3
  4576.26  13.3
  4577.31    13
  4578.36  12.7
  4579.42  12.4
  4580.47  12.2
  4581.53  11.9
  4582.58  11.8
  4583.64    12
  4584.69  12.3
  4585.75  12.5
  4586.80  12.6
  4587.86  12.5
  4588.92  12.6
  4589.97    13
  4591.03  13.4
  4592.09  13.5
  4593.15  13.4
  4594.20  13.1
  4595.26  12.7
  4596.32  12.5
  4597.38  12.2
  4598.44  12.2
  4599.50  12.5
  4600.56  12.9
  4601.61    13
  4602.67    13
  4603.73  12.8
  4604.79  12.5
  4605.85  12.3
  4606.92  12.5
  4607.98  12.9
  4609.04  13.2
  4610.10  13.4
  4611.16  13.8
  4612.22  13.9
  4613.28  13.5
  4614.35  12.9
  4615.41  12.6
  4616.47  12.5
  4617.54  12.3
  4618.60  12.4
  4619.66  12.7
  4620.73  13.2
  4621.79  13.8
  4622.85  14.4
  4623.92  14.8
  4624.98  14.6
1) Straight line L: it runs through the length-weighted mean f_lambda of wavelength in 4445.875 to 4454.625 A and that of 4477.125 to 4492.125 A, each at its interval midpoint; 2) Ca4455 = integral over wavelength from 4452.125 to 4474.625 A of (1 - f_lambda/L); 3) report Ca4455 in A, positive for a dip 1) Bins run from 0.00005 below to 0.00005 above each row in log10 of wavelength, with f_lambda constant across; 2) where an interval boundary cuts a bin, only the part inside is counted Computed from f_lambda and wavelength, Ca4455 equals 1.5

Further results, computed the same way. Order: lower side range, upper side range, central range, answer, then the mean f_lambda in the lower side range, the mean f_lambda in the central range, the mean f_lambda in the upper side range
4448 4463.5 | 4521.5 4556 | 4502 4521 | -1.8 A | 11.3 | 12.7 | 11.8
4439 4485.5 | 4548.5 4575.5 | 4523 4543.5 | 1.8 A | 11.7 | 11.3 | 12.7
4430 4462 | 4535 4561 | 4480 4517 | 0.7 A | 11.6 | 11.9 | 12.5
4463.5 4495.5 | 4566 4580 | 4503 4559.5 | 1.1 A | 11.6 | 12.2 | 13.1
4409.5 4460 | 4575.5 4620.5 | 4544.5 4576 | -0.8 A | 11.2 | 12.7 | 12.8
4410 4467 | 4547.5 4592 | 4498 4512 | -0.6 A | 11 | 12.4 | 12.6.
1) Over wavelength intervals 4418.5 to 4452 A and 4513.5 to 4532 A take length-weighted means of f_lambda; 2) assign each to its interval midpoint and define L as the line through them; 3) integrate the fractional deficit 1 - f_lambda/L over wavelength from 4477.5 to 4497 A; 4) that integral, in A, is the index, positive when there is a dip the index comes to 0.2 A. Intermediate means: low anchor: 11.3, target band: 11.5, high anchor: 11.8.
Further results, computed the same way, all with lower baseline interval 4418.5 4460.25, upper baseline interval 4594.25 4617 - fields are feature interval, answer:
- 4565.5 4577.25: -0.6 A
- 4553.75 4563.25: -0.3 A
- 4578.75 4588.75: 0.3 A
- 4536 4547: -0.4 A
